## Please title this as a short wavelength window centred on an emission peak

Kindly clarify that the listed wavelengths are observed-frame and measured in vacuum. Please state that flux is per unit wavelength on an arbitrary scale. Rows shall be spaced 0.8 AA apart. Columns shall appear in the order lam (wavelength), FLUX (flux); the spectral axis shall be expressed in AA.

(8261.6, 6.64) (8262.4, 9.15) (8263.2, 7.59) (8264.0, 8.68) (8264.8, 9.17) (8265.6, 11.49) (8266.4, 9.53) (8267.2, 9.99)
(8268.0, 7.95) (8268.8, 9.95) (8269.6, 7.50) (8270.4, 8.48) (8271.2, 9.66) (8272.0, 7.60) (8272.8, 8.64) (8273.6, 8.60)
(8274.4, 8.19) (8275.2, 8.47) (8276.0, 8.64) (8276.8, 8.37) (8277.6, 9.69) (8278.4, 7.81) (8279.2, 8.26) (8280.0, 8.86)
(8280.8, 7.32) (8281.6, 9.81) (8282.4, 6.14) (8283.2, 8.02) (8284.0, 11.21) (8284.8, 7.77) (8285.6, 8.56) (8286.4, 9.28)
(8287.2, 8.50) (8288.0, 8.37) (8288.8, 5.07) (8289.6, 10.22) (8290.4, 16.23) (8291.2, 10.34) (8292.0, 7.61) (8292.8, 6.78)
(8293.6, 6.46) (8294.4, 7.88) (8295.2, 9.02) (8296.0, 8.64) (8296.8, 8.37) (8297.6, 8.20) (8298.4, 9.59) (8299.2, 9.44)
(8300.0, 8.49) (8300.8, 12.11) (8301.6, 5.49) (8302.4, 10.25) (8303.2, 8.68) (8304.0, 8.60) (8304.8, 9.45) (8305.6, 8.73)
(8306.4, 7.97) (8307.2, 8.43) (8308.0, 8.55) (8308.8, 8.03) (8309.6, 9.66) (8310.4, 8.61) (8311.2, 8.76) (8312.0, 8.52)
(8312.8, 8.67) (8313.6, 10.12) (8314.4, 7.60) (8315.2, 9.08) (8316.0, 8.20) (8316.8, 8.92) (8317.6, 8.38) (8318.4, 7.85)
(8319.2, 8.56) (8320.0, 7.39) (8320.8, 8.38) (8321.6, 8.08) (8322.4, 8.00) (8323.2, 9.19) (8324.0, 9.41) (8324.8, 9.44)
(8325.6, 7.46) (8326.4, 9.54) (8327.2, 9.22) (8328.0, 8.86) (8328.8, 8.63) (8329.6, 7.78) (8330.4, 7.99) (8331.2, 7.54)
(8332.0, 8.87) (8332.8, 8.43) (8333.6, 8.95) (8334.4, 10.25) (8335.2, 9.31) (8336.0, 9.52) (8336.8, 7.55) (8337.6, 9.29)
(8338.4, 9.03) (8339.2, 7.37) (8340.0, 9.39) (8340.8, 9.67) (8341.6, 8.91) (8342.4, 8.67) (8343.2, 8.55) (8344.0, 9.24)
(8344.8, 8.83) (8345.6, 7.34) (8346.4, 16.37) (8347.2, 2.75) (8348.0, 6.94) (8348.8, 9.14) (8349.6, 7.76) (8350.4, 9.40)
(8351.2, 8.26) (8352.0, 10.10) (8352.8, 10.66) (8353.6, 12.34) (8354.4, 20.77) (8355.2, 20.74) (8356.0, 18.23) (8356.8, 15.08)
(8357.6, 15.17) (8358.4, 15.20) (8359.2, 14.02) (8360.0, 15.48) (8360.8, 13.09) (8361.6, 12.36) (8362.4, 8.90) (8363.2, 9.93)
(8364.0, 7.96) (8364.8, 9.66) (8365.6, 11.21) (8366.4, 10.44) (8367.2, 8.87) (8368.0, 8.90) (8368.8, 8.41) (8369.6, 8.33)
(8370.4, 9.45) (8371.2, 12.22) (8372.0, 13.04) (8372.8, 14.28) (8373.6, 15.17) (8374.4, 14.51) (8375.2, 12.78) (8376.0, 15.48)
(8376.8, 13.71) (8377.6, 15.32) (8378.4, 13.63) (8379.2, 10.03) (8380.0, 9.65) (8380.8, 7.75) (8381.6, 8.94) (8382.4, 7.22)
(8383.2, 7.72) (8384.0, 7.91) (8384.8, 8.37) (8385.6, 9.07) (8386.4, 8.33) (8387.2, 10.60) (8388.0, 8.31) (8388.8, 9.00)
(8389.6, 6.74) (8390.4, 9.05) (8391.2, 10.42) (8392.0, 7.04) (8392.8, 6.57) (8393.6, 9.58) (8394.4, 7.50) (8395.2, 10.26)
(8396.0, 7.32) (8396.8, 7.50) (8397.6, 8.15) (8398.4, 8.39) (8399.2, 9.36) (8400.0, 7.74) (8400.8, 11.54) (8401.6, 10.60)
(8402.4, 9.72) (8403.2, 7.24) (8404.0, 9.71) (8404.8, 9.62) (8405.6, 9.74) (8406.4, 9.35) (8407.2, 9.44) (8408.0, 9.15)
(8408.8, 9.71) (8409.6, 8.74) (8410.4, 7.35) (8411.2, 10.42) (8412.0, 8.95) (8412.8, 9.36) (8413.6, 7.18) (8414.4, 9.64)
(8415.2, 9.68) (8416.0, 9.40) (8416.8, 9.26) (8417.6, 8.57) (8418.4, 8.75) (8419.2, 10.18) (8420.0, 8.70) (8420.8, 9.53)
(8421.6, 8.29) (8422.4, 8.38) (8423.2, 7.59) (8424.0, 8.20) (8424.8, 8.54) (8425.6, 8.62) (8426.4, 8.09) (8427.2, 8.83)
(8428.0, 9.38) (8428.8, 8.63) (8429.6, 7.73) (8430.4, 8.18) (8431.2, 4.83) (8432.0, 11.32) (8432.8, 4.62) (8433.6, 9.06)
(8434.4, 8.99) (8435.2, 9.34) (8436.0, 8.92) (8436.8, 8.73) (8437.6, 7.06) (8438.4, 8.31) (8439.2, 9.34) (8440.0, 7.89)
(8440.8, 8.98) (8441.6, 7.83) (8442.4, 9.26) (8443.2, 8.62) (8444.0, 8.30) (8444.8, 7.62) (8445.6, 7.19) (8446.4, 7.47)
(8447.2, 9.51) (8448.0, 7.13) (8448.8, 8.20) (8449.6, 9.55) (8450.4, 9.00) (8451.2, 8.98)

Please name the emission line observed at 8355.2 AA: [S II] 6716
